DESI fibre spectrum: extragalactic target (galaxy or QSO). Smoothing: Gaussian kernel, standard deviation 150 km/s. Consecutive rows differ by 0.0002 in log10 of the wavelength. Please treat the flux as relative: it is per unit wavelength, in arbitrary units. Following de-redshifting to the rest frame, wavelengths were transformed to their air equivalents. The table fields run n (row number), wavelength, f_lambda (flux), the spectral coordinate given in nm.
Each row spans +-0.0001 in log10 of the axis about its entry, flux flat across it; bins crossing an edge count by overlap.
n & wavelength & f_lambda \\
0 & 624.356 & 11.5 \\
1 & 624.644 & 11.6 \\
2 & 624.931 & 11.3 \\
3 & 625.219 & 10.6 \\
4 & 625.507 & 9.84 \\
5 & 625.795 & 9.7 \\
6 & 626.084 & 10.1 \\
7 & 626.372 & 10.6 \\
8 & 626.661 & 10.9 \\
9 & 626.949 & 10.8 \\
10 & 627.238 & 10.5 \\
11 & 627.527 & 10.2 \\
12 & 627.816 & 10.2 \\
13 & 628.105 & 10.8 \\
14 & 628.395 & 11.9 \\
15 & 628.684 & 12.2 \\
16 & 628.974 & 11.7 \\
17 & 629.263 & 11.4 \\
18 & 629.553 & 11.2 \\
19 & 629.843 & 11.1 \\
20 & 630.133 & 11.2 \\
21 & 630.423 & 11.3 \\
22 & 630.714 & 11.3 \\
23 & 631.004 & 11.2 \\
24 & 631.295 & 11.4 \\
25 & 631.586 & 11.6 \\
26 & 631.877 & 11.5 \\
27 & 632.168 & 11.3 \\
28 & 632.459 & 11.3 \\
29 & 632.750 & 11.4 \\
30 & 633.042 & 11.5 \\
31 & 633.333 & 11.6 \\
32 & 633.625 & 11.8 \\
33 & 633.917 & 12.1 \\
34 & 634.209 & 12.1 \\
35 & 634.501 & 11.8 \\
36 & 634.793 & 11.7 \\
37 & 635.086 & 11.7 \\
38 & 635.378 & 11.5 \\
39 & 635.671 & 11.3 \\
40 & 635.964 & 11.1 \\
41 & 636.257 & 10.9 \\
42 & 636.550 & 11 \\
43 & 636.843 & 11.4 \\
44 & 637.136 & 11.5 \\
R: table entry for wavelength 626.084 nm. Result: 10.1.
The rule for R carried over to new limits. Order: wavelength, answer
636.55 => 11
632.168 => 11.3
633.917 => 12.1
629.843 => 11.1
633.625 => 11.8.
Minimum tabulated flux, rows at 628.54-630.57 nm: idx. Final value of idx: 11.1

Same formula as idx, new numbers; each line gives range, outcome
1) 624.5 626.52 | 9.7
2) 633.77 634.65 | 11.8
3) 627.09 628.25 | 10.2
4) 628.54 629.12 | 11.7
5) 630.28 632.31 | 11.2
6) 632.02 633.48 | 11.3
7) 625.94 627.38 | 10.1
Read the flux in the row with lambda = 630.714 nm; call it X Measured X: 11.3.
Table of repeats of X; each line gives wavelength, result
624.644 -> 11.6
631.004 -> 11.2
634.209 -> 12.1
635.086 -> 11.7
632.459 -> 11.3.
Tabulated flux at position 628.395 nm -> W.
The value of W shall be 11.9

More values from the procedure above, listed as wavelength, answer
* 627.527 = 10.2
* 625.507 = 9.84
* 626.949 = 10.8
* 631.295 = 11.4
